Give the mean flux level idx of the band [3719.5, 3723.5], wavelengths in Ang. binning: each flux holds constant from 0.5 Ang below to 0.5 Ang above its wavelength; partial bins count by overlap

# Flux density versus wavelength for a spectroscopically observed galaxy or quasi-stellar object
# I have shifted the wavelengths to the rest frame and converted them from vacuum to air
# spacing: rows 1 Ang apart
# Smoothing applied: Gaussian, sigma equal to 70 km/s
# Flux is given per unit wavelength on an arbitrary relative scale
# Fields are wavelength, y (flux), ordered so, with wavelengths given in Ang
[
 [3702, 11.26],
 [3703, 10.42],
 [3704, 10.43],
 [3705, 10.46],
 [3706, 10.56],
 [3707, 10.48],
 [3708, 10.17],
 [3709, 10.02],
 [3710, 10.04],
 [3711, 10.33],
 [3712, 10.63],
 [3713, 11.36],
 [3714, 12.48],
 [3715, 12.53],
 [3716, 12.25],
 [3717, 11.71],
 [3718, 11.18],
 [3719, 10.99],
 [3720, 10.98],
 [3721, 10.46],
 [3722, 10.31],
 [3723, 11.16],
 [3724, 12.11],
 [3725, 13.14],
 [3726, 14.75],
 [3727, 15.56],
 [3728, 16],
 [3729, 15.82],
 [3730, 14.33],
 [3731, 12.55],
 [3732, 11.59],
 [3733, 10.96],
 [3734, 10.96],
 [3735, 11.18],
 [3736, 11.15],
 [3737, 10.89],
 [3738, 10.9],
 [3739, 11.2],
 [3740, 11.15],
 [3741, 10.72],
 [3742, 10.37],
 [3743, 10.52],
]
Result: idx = 10.7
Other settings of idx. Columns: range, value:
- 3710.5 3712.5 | 10.5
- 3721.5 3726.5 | 12.3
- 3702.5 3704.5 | 10.4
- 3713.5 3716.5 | 12.4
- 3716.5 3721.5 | 11.1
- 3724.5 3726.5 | 13.9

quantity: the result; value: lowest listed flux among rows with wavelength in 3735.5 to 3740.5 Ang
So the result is 10.89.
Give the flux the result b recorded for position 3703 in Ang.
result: 10.42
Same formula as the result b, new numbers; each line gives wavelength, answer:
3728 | 16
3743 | 10.52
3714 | 12.48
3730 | 14.33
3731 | 12.55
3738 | 10.9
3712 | 10.63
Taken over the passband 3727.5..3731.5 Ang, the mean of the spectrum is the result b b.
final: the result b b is 14.7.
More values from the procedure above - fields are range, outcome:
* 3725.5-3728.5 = 15.4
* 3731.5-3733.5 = 11.3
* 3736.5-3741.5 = 11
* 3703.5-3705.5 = 10.4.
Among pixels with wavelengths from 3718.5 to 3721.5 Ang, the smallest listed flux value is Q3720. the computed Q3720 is 10.46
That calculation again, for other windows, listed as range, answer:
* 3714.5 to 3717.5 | 11.71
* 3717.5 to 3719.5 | 10.99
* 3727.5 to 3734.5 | 10.96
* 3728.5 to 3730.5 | 14.33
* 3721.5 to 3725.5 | 10.31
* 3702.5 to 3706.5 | 10.42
